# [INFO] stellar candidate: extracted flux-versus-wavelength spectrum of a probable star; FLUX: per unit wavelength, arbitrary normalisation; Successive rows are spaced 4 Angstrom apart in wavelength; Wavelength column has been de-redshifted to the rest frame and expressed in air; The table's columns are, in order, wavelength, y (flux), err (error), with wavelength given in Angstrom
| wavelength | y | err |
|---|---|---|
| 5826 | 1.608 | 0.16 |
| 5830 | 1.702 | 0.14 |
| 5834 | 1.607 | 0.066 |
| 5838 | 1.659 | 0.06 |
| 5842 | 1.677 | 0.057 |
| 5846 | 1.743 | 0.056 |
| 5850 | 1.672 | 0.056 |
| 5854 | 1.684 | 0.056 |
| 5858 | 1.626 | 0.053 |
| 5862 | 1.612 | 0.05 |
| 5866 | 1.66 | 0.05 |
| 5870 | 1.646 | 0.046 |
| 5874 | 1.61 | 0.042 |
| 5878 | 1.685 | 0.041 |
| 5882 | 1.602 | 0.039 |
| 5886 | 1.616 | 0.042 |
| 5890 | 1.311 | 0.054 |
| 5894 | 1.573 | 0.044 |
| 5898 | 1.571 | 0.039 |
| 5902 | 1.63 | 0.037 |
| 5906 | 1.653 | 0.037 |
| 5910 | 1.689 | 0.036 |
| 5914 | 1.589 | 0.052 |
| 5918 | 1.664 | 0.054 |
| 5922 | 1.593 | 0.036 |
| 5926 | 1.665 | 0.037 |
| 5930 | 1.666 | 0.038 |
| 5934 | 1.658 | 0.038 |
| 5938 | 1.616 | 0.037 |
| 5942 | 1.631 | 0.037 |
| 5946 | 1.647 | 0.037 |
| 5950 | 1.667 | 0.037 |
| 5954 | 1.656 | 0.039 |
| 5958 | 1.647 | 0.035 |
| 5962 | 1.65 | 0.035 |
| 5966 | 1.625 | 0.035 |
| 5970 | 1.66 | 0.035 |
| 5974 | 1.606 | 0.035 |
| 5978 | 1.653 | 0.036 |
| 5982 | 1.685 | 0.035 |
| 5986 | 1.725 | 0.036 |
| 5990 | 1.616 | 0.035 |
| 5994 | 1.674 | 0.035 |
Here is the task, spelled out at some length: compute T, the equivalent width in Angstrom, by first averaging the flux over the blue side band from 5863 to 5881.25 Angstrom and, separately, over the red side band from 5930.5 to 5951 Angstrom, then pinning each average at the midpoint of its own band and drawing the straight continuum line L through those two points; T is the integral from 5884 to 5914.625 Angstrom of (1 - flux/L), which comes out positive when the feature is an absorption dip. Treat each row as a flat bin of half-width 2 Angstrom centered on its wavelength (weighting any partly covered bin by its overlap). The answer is 1.2 Angstrom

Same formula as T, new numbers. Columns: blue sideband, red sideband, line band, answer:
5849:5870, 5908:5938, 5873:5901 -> 1.35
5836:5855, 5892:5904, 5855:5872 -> 0.16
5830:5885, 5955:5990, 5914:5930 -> 0.16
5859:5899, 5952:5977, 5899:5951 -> -0.78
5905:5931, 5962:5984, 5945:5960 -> -0.08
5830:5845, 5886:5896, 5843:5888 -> -2.50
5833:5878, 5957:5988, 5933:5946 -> 0.17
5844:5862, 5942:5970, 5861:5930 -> 2.14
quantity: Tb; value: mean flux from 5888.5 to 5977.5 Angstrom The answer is 1.62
